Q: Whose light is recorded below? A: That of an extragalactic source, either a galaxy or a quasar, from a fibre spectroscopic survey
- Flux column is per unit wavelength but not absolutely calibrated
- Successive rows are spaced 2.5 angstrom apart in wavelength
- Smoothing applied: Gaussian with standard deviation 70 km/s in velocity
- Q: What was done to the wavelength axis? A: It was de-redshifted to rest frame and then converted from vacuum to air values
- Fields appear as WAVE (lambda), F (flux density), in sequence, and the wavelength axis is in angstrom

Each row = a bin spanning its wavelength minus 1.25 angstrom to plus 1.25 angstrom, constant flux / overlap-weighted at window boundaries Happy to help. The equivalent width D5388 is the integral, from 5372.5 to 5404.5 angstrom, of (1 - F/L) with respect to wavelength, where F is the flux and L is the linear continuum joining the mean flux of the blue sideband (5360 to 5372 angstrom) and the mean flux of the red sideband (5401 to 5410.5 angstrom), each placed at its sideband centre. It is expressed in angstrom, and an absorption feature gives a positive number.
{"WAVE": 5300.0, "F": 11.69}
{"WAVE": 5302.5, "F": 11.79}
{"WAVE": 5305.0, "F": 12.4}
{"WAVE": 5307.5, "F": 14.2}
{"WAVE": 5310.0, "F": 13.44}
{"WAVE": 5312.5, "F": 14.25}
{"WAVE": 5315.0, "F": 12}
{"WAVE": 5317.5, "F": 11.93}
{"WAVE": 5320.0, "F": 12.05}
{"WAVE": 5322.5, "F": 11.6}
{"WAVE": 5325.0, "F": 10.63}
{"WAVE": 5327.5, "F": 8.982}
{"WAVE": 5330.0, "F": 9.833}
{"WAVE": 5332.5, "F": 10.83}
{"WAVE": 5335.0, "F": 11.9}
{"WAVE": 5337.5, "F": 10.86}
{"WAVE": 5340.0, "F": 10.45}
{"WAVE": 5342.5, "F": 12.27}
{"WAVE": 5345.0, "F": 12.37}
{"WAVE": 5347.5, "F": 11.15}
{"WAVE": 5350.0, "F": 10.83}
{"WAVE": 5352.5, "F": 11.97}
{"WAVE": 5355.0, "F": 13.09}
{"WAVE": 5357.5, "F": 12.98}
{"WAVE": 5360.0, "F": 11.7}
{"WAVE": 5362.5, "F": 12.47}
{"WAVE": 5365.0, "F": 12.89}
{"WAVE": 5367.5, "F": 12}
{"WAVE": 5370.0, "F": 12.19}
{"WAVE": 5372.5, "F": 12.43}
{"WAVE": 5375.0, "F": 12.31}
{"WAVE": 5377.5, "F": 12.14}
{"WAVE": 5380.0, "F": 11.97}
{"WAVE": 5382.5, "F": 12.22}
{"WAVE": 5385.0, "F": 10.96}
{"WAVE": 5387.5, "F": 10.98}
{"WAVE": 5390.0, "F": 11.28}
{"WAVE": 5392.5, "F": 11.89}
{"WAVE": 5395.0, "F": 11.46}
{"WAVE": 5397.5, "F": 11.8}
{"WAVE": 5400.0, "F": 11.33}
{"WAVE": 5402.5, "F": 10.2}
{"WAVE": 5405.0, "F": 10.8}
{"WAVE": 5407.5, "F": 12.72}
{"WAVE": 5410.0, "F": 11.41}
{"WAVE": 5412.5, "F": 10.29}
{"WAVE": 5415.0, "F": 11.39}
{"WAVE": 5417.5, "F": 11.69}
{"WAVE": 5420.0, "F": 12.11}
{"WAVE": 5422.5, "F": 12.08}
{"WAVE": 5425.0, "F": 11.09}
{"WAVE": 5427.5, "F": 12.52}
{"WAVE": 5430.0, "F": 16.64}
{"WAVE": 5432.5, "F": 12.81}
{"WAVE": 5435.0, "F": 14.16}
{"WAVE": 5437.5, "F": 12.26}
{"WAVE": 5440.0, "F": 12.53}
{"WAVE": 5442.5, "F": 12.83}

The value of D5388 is 0.5 angstrom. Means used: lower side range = 12.3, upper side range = 11.3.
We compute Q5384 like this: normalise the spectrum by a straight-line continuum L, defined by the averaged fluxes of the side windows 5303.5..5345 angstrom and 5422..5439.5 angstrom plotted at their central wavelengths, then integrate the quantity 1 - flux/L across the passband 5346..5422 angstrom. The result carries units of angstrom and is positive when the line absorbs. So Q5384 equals 4.5 angstrom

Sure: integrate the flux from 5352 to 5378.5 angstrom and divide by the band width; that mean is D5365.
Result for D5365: 12.4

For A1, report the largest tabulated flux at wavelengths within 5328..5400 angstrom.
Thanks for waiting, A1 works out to 13.09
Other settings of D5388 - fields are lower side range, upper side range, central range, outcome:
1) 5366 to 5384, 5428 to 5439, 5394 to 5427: 4.36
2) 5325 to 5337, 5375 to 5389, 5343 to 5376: -3.07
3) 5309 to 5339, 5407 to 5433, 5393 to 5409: 0.89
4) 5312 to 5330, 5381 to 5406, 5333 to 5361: -0.96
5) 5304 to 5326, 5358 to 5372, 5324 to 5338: 2.21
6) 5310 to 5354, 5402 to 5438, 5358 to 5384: -1.00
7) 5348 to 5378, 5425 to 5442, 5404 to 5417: 1.59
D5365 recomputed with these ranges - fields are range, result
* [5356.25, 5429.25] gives 11.8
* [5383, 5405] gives 11.2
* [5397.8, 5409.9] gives 11.3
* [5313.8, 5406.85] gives 11.6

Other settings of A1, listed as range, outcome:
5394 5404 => 11.8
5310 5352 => 14.25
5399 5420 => 12.72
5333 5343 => 12.27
